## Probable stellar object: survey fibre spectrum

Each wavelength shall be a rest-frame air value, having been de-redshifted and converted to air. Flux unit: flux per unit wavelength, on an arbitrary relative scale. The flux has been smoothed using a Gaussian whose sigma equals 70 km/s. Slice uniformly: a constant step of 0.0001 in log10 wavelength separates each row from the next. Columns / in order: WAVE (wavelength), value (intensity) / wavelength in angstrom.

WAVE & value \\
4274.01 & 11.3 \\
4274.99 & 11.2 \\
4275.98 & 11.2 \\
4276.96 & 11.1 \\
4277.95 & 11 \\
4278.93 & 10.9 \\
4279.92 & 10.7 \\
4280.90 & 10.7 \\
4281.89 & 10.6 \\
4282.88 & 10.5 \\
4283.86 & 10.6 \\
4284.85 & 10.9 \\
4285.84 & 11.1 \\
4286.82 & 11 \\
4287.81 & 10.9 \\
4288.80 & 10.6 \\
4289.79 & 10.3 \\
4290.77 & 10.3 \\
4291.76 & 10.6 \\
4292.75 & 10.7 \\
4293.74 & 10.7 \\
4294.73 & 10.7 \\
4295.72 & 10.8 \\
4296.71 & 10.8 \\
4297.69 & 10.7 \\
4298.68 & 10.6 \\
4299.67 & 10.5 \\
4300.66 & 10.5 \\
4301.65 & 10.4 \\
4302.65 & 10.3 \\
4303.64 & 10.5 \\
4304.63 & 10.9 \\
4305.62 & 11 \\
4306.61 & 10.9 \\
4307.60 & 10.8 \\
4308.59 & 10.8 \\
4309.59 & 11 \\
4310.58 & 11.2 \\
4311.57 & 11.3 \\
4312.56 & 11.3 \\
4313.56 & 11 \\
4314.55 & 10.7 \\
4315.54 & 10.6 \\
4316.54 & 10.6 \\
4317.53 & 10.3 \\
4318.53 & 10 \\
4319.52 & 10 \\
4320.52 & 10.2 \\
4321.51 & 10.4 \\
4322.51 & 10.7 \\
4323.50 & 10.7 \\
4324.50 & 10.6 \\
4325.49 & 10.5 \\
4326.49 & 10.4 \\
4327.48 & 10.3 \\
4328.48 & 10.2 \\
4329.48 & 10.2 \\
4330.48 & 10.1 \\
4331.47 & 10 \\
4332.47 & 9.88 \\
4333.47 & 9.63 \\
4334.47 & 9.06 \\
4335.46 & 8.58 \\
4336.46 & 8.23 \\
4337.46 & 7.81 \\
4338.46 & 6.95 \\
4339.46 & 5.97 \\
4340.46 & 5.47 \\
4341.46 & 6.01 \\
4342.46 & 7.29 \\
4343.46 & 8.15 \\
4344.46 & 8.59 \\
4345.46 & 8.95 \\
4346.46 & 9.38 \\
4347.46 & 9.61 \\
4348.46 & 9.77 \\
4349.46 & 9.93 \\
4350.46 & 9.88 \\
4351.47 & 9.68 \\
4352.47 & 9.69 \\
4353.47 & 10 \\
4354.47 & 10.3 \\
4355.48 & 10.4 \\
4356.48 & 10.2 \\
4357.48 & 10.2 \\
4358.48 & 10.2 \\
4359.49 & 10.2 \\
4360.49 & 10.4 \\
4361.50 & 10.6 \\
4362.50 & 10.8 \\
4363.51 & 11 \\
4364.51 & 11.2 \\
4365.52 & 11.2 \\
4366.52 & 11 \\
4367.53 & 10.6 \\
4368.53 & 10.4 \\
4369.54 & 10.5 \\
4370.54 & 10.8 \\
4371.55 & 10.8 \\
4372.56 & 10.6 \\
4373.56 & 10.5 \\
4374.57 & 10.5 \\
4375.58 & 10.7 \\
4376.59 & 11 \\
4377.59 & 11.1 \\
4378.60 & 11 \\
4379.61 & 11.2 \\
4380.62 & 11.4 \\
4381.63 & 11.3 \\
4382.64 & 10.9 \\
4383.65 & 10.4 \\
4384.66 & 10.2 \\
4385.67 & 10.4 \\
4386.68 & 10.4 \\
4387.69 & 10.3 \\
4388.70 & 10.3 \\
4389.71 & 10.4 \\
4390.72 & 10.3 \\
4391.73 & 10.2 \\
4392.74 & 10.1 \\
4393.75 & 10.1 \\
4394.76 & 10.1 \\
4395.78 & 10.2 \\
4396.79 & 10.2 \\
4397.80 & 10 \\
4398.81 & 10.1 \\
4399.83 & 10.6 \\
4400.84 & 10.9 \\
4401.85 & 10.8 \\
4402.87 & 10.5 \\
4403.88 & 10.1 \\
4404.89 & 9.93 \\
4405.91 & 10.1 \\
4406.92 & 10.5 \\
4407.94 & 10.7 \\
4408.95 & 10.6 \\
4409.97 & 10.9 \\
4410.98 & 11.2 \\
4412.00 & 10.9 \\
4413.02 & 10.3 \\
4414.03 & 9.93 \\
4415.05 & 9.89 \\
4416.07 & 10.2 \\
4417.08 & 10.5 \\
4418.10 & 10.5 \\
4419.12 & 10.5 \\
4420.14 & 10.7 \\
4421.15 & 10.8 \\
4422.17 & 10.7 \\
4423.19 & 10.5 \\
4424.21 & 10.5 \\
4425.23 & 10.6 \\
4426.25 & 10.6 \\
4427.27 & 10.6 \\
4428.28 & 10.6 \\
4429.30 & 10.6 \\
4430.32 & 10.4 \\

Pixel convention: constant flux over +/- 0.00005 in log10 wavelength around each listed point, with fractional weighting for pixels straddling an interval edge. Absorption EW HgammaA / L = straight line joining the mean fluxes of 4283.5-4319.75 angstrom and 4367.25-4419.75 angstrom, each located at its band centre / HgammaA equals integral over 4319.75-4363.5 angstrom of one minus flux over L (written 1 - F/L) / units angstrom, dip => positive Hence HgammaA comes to 4.76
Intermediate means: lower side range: 10.7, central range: 9.46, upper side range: 10.5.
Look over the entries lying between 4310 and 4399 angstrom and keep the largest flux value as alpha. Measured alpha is 11.4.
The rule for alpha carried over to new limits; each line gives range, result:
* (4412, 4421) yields 10.9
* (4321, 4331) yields 10.7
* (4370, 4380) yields 11.2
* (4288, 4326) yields 11.3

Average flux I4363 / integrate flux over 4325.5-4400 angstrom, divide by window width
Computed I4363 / 9.94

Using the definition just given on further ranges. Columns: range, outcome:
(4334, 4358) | 8.76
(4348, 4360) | 10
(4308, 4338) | 10.2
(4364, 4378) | 10.8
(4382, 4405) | 10.3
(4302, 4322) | 10.7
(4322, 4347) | 8.95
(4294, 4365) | 9.95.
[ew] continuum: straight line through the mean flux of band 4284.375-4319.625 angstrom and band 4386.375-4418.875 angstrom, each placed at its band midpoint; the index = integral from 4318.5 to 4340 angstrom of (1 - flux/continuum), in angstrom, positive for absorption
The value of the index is 2.18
